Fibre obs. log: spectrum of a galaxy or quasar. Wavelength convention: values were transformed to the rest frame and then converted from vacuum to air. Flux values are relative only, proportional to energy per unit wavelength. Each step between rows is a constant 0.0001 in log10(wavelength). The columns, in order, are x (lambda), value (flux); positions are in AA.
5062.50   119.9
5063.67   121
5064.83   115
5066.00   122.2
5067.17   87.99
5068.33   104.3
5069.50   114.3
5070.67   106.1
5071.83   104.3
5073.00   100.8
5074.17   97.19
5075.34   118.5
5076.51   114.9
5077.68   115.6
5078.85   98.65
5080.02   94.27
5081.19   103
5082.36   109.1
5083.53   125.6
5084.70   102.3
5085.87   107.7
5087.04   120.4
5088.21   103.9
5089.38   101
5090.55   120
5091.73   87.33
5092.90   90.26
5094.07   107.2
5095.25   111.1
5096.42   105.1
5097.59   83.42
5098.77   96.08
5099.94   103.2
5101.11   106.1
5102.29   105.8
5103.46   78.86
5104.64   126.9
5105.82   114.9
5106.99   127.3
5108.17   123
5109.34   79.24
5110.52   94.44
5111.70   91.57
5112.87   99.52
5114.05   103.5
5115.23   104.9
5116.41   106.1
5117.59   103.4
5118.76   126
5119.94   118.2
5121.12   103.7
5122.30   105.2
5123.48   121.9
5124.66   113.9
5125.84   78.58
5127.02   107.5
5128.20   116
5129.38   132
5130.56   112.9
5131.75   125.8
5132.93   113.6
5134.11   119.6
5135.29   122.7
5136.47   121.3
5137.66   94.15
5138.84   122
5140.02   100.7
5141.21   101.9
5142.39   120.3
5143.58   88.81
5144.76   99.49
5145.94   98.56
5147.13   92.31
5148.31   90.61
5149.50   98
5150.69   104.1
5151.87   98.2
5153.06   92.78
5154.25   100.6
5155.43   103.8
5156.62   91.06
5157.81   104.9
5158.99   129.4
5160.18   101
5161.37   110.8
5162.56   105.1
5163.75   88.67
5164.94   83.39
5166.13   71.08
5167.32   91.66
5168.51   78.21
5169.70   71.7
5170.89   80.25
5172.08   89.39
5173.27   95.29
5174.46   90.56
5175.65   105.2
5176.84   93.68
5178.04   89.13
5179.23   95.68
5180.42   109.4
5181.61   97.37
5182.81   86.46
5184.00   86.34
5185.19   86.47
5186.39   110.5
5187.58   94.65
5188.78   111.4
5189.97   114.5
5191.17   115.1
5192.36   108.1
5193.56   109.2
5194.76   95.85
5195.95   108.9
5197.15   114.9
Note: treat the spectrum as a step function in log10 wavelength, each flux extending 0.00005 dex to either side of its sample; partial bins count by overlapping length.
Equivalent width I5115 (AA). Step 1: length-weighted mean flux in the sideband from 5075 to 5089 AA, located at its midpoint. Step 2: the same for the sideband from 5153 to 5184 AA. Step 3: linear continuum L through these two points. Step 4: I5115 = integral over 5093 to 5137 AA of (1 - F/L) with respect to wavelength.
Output -2.0 AA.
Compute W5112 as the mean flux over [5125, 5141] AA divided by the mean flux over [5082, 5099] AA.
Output 1.1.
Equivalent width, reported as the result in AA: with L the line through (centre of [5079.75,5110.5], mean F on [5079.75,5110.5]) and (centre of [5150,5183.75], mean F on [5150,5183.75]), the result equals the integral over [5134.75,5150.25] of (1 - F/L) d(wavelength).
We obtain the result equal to -0.9 AA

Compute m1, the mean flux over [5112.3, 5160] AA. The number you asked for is 107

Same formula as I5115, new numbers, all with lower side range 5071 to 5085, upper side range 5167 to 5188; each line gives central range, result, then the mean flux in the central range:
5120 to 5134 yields -1.81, 112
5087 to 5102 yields 0.35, 102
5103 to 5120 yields -0.74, 106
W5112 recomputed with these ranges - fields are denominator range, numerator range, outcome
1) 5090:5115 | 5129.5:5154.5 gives 1.03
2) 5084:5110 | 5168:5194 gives 0.92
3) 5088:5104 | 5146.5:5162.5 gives 1.02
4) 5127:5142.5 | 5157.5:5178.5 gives 0.81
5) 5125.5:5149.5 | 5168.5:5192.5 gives 0.89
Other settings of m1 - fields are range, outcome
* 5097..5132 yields 107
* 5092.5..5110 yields 104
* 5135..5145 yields 108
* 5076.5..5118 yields 104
